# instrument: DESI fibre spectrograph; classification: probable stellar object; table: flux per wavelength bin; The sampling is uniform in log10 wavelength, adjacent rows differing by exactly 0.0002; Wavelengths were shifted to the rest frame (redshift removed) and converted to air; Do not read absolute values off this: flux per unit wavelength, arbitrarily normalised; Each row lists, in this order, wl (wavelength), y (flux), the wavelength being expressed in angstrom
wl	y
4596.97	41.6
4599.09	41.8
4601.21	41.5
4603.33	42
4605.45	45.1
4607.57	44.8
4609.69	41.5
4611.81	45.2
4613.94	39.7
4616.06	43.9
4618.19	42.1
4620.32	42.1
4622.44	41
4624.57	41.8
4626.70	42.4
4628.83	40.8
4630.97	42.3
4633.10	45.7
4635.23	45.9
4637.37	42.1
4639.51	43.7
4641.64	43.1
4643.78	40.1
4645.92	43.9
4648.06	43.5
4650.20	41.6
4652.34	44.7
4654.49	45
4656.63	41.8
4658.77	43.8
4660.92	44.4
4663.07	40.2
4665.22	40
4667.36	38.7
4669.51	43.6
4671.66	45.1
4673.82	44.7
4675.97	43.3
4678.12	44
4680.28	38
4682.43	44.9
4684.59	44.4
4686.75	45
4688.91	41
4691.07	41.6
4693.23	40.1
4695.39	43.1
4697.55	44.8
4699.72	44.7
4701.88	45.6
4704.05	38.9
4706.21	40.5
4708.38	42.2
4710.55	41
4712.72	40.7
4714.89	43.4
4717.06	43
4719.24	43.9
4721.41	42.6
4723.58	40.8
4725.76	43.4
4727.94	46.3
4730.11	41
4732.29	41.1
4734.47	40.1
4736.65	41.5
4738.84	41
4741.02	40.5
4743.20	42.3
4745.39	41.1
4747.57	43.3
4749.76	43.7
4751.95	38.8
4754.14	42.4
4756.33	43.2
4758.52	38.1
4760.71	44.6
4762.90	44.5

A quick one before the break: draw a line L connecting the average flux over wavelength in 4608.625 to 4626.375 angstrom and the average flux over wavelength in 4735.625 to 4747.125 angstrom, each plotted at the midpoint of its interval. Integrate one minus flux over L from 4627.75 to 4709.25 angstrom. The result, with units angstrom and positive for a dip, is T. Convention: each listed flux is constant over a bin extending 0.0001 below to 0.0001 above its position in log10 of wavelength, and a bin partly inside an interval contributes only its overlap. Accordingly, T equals -1.9 angstrom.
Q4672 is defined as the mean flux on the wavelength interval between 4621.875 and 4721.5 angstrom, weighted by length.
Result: 42.7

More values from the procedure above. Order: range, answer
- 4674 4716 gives 42.5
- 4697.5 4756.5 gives 42.1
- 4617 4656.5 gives 42.9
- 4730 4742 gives 40.8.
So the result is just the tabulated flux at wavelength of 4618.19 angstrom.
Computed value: 42.1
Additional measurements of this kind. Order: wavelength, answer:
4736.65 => 41.5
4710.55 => 41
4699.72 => 44.7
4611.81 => 45.2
